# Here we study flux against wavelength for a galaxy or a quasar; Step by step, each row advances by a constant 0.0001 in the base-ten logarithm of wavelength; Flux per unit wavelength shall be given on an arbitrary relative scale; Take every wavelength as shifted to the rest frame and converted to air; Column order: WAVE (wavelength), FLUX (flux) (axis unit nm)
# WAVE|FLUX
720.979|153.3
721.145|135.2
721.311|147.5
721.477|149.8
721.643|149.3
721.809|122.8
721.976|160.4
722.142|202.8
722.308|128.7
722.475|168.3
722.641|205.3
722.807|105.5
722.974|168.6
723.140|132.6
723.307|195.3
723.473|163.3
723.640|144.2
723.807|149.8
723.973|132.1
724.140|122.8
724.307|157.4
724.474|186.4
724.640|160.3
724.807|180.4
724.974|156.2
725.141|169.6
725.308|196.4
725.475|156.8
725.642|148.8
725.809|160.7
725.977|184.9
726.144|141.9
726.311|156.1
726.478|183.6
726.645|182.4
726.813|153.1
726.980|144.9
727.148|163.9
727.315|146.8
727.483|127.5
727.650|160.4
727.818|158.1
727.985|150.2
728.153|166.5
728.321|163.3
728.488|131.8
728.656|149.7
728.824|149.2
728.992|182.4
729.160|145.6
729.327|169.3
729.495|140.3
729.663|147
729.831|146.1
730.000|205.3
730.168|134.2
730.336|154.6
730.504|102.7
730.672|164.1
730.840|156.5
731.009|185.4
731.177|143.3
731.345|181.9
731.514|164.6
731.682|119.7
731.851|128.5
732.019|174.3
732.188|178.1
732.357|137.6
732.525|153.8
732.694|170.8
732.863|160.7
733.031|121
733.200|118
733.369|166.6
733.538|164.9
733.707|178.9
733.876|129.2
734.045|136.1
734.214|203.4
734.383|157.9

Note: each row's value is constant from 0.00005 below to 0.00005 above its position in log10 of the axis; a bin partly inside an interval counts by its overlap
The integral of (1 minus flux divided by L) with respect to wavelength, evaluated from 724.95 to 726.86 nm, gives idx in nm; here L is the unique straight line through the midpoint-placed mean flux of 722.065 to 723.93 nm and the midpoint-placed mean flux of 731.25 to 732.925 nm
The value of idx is -0.09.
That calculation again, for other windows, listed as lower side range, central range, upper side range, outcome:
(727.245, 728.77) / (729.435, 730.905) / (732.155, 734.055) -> 0.01 nm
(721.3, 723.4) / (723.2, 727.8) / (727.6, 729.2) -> -0.11 nm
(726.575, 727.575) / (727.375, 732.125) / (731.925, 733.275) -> -0.04 nm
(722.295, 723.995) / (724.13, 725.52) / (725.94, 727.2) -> -0.07 nm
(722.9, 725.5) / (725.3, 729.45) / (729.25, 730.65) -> -0.08 nm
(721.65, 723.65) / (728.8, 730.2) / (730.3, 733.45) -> -0.05 nm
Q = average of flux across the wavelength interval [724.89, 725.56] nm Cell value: 170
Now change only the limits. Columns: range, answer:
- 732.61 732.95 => 166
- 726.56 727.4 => 158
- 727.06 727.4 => 155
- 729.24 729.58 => 155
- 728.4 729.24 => 152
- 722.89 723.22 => 151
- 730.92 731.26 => 164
